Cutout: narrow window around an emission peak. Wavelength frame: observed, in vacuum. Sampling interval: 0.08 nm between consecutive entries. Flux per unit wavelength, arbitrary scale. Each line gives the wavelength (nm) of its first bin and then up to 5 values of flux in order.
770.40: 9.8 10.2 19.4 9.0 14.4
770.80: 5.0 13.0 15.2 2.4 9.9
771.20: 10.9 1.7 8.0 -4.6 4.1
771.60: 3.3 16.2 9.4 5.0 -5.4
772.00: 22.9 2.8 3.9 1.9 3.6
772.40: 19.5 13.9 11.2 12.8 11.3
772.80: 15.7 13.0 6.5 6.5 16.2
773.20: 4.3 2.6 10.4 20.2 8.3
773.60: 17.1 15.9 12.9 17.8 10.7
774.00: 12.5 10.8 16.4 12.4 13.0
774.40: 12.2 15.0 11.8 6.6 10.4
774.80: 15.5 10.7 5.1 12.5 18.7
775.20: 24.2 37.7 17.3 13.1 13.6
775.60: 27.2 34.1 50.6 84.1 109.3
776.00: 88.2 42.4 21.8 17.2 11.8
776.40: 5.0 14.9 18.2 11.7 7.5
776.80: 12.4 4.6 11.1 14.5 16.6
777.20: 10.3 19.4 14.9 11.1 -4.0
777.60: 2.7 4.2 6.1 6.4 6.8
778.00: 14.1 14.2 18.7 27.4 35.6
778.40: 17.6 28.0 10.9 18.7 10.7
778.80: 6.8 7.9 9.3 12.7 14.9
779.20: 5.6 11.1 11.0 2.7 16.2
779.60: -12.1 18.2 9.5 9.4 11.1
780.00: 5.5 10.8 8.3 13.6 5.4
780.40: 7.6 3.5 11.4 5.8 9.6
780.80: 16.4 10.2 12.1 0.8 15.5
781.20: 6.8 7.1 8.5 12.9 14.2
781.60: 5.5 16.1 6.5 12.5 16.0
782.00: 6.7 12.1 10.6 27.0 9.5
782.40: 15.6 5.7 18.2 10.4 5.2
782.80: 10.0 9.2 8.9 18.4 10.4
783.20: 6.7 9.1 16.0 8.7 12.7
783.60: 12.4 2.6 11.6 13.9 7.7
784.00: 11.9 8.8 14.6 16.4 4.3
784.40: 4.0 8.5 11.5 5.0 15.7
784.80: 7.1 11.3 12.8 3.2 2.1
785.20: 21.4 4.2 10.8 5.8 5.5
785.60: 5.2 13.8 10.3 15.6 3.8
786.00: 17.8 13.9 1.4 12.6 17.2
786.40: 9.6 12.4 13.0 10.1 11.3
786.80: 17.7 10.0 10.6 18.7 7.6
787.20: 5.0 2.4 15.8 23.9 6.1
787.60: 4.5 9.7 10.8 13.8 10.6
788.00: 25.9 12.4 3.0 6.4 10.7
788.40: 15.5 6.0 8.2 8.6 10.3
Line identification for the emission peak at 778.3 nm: [N II] 6583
